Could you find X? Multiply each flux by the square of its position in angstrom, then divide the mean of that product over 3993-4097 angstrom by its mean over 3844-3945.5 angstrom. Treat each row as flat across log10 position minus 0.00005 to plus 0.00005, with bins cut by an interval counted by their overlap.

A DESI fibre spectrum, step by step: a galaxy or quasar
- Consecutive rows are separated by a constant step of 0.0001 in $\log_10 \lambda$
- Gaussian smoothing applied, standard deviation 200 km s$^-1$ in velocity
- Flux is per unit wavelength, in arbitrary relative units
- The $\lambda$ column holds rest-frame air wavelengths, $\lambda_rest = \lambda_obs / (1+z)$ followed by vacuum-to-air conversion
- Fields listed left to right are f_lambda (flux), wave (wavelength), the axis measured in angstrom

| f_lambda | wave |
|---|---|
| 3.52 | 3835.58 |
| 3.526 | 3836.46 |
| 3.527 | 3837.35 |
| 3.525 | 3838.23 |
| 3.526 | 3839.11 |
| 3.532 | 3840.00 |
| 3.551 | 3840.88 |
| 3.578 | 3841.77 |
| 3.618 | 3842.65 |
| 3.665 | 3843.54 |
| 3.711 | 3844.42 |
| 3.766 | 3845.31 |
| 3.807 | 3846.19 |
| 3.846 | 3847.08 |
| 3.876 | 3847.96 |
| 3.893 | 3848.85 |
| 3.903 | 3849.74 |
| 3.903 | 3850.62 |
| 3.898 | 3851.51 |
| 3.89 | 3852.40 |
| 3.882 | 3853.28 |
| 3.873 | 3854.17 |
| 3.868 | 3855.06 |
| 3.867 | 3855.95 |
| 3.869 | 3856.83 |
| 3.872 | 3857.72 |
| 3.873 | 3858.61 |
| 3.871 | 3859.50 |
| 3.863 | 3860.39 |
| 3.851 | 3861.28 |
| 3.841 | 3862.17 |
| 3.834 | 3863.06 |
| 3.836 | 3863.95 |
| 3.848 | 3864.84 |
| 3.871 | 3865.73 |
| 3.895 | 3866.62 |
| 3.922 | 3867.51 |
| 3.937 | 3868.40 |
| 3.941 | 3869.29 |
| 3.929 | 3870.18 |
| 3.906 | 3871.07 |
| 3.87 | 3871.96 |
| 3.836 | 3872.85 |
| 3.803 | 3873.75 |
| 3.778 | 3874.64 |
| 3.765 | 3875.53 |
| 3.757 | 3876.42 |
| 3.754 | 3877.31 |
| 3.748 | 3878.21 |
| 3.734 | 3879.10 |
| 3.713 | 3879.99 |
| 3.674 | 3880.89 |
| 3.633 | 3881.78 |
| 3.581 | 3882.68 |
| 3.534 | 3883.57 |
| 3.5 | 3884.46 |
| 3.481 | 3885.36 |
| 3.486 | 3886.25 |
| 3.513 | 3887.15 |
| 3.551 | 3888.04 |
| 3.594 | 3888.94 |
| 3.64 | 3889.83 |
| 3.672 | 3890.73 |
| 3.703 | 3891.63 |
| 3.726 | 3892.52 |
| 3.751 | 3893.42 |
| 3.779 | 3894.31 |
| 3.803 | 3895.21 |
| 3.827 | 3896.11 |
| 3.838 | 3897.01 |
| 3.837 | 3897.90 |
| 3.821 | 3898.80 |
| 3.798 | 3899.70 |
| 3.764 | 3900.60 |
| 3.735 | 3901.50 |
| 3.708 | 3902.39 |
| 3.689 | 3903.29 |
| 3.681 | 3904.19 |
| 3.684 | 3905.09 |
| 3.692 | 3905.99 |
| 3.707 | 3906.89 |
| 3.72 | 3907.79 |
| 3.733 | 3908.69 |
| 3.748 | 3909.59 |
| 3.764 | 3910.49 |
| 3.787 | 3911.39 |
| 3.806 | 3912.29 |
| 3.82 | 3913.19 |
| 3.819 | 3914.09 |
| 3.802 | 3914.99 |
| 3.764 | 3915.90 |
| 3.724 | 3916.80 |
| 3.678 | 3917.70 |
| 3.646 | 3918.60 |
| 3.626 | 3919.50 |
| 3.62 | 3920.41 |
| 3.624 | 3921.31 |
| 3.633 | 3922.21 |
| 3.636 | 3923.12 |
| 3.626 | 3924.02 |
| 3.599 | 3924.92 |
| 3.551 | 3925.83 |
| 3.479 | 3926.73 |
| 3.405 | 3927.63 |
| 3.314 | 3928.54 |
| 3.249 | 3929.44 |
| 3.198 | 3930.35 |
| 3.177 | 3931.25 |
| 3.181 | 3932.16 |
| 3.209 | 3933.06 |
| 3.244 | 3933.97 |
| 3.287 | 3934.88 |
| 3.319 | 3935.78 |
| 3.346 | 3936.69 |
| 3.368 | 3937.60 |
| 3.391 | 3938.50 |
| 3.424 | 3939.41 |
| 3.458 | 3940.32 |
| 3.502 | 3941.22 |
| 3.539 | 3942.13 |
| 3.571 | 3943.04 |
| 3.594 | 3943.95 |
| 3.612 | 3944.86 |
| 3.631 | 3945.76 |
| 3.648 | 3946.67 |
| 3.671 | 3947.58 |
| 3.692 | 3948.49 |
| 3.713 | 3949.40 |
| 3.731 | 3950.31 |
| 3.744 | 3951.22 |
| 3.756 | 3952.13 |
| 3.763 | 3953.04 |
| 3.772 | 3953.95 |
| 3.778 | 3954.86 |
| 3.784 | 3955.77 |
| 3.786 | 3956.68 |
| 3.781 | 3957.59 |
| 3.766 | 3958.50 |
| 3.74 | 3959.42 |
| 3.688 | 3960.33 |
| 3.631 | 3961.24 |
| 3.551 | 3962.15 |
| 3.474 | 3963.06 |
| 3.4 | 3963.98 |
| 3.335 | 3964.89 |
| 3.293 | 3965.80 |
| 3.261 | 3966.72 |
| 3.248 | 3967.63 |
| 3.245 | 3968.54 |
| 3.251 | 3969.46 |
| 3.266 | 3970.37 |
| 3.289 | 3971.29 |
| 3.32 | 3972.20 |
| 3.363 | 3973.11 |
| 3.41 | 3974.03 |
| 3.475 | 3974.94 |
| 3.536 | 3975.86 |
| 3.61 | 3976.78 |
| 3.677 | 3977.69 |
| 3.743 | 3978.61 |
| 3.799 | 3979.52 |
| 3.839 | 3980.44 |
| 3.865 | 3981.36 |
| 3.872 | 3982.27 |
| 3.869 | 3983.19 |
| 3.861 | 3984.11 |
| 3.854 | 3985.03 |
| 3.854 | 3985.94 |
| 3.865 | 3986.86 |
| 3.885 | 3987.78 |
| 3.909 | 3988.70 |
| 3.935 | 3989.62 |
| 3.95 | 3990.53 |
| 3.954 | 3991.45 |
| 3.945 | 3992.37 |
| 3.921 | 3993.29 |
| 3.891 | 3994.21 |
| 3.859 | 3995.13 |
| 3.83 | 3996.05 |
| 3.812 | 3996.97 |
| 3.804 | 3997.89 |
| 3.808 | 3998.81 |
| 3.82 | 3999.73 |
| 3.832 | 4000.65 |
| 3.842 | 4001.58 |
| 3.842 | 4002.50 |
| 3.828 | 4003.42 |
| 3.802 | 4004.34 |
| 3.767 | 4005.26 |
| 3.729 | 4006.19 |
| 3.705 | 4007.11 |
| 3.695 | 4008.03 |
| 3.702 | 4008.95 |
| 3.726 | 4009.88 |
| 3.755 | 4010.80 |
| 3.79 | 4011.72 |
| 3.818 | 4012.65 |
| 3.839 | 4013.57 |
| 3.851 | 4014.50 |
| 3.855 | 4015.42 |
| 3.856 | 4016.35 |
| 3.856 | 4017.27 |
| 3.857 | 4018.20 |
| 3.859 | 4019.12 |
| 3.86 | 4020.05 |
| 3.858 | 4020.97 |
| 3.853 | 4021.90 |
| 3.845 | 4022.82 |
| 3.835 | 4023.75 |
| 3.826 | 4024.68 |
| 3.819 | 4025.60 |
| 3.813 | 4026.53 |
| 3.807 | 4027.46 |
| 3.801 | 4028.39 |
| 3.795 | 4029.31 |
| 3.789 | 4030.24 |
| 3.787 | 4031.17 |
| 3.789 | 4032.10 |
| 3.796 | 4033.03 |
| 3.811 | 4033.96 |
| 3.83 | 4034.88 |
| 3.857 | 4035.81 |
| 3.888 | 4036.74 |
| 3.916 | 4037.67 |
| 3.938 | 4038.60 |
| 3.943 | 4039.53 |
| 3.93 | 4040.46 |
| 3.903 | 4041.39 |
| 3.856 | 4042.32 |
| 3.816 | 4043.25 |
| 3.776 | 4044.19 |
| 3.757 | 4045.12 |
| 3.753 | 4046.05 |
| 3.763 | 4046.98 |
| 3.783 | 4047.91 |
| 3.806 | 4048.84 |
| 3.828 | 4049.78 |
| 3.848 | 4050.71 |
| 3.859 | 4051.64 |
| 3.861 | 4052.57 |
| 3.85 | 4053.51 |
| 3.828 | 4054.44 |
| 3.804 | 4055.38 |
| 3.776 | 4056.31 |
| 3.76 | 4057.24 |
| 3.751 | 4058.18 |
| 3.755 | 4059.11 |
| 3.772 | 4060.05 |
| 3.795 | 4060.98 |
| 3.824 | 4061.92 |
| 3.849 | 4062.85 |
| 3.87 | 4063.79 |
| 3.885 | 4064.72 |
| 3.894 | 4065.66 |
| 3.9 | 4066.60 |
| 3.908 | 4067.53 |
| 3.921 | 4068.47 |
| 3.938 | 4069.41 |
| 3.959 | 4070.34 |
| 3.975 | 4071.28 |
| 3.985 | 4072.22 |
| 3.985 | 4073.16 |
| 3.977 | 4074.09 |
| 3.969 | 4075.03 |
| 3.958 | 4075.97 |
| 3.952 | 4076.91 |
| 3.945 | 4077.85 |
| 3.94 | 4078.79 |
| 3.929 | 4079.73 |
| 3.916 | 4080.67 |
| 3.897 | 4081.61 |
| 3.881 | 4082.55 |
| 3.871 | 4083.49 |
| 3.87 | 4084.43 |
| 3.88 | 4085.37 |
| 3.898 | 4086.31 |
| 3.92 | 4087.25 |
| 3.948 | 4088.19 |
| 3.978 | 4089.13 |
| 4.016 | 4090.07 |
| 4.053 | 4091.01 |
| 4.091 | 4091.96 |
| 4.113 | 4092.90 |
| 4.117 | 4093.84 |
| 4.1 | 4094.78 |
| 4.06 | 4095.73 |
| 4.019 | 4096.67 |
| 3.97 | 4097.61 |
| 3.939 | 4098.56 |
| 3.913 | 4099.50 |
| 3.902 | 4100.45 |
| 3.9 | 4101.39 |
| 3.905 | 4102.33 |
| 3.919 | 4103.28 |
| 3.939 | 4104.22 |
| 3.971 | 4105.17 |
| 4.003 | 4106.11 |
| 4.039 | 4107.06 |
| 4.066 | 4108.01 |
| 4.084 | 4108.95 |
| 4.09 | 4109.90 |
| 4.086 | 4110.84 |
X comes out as 1.13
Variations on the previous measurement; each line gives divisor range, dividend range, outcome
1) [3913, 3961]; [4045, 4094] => 1.16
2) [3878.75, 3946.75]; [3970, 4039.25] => 1.10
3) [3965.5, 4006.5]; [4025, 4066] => 1.06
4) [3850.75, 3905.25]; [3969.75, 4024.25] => 1.06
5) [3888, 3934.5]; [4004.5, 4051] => 1.11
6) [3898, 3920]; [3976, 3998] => 1.07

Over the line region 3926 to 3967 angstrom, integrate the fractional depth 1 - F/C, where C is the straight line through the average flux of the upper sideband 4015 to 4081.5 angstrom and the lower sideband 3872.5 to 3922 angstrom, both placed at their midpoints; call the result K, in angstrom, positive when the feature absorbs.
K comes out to 2.6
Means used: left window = 3.71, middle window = 3.52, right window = 3.86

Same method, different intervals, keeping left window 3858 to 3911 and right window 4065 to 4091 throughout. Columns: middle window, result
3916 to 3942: 2.3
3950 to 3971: 1.4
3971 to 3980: 0.7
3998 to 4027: 0.5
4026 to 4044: 0.2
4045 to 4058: 0.3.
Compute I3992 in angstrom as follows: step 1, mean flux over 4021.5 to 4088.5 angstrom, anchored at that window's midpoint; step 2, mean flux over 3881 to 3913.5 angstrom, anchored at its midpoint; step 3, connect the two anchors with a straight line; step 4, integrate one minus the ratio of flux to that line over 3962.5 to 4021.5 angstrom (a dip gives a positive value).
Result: 1.3 angstrom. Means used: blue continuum 3.7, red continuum 3.86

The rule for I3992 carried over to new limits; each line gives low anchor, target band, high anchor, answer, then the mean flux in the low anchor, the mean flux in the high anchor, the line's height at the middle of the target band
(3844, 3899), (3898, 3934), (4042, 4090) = 1.8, 3.78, 3.87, 3.8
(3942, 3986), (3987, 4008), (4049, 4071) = -0.9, 3.61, 3.85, 3.69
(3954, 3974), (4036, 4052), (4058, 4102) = -0.2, 3.49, 3.94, 3.8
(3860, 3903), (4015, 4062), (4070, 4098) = 1.2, 3.75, 3.97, 3.92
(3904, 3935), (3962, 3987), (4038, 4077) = 1.0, 3.58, 3.86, 3.69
